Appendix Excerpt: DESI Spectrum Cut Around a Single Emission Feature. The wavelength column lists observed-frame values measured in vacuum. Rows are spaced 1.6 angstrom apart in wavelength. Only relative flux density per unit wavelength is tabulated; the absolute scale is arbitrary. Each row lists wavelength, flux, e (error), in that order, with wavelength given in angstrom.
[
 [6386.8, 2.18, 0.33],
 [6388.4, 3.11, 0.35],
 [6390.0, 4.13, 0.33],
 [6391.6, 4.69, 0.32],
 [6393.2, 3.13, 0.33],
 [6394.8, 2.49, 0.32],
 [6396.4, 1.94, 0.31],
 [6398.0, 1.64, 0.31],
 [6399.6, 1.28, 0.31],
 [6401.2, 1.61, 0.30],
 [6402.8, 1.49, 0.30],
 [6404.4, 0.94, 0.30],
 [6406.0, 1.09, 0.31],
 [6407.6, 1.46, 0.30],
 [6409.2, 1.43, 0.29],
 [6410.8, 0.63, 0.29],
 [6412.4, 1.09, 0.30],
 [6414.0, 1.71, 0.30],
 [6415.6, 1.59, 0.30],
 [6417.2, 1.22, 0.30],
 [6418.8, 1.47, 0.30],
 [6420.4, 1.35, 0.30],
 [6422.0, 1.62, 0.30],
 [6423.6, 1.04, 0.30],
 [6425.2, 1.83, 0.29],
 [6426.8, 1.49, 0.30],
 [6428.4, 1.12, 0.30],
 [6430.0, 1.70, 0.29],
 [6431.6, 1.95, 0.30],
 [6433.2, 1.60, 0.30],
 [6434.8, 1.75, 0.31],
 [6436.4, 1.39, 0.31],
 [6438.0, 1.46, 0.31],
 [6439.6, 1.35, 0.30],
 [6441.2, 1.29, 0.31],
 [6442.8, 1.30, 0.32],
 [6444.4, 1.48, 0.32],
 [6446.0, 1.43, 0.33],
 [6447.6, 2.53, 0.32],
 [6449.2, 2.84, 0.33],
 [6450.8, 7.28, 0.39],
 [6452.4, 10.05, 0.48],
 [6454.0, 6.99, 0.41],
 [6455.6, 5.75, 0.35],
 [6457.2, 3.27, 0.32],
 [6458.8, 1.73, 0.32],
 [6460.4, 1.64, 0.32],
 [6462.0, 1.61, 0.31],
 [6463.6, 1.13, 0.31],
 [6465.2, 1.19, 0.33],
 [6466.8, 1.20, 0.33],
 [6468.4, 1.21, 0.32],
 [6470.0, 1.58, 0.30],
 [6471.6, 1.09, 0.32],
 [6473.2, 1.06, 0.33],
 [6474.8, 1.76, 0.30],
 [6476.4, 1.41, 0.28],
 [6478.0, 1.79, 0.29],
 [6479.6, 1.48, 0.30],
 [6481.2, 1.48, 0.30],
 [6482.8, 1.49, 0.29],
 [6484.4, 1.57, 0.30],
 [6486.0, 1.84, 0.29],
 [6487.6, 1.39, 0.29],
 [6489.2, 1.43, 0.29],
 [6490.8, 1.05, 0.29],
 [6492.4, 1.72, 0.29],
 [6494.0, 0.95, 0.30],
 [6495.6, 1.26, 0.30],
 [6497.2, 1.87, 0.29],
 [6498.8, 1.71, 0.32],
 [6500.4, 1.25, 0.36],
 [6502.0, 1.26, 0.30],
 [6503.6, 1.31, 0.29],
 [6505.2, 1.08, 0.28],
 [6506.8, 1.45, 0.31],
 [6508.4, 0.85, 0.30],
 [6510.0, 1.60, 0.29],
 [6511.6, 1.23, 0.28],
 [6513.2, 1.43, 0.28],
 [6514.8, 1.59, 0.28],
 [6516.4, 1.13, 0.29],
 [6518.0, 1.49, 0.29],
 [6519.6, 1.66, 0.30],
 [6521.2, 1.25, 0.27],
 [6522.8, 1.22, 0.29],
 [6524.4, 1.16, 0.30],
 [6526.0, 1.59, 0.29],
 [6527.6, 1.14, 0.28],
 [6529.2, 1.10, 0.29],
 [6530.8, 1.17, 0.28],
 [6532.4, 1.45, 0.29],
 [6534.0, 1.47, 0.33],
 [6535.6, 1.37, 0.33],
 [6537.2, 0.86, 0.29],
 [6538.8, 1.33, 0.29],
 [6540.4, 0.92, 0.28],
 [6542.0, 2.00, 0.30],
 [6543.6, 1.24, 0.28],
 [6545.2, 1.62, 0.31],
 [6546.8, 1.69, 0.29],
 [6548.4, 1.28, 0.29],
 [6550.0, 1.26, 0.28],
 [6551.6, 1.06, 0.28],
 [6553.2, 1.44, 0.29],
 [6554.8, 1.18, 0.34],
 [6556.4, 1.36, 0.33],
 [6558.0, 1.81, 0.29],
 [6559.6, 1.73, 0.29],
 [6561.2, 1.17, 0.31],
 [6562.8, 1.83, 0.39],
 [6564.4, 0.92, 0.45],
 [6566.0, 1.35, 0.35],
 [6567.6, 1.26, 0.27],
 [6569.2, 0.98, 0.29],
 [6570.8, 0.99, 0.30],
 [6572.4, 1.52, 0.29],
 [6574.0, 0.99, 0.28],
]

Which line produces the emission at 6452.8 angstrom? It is [O III] 5007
